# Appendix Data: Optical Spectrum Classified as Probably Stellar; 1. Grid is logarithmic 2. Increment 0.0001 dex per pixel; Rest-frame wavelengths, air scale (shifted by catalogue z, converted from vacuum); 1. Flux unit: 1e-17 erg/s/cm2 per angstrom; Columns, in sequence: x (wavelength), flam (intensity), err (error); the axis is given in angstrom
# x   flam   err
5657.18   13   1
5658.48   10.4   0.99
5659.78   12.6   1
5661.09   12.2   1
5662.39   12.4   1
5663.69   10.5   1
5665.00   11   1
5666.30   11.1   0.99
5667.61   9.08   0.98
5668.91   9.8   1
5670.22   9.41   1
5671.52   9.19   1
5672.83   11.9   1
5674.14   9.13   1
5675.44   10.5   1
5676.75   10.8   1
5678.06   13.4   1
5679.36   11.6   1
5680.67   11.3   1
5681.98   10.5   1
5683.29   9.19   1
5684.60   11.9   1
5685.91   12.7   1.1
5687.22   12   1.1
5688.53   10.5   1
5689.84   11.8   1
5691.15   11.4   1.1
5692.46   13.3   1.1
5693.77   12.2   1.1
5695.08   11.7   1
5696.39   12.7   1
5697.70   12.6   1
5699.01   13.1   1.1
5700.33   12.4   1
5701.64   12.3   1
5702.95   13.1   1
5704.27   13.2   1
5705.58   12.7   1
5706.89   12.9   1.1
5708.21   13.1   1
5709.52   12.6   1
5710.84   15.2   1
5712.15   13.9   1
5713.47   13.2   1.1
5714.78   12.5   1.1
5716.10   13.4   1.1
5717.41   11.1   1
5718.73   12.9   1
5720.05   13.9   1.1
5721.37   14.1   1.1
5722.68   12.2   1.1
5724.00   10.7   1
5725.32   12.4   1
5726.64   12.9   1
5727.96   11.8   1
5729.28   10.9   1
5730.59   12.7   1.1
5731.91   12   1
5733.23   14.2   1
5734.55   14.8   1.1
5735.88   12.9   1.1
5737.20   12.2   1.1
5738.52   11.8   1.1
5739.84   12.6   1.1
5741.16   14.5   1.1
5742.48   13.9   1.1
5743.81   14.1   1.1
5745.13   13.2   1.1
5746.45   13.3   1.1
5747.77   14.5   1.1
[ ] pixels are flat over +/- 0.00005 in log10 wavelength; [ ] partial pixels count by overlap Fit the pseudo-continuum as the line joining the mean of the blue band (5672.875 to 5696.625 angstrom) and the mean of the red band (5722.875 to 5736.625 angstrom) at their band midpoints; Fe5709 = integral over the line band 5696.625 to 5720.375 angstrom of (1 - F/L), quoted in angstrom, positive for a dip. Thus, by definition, -1.9 angstrom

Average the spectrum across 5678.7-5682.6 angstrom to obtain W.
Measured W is 11.2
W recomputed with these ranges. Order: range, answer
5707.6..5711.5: 13.7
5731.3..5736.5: 13.5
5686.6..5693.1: 11.8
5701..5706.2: 12.8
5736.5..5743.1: 13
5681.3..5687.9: 11.2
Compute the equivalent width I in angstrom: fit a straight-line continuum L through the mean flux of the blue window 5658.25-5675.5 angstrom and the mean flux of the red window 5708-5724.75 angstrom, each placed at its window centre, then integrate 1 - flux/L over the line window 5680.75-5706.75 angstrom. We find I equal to -0.3 angstrom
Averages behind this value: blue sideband 10.7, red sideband 13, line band 12.1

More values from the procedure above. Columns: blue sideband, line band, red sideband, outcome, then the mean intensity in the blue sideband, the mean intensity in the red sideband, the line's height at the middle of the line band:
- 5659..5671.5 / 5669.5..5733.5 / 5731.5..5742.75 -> -0.6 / 10.8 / 13.2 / 12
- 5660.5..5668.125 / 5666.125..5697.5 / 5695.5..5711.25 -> 2.0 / 11.1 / 12.9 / 11.9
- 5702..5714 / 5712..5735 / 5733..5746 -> 1.1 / 13.3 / 13.4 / 13.3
